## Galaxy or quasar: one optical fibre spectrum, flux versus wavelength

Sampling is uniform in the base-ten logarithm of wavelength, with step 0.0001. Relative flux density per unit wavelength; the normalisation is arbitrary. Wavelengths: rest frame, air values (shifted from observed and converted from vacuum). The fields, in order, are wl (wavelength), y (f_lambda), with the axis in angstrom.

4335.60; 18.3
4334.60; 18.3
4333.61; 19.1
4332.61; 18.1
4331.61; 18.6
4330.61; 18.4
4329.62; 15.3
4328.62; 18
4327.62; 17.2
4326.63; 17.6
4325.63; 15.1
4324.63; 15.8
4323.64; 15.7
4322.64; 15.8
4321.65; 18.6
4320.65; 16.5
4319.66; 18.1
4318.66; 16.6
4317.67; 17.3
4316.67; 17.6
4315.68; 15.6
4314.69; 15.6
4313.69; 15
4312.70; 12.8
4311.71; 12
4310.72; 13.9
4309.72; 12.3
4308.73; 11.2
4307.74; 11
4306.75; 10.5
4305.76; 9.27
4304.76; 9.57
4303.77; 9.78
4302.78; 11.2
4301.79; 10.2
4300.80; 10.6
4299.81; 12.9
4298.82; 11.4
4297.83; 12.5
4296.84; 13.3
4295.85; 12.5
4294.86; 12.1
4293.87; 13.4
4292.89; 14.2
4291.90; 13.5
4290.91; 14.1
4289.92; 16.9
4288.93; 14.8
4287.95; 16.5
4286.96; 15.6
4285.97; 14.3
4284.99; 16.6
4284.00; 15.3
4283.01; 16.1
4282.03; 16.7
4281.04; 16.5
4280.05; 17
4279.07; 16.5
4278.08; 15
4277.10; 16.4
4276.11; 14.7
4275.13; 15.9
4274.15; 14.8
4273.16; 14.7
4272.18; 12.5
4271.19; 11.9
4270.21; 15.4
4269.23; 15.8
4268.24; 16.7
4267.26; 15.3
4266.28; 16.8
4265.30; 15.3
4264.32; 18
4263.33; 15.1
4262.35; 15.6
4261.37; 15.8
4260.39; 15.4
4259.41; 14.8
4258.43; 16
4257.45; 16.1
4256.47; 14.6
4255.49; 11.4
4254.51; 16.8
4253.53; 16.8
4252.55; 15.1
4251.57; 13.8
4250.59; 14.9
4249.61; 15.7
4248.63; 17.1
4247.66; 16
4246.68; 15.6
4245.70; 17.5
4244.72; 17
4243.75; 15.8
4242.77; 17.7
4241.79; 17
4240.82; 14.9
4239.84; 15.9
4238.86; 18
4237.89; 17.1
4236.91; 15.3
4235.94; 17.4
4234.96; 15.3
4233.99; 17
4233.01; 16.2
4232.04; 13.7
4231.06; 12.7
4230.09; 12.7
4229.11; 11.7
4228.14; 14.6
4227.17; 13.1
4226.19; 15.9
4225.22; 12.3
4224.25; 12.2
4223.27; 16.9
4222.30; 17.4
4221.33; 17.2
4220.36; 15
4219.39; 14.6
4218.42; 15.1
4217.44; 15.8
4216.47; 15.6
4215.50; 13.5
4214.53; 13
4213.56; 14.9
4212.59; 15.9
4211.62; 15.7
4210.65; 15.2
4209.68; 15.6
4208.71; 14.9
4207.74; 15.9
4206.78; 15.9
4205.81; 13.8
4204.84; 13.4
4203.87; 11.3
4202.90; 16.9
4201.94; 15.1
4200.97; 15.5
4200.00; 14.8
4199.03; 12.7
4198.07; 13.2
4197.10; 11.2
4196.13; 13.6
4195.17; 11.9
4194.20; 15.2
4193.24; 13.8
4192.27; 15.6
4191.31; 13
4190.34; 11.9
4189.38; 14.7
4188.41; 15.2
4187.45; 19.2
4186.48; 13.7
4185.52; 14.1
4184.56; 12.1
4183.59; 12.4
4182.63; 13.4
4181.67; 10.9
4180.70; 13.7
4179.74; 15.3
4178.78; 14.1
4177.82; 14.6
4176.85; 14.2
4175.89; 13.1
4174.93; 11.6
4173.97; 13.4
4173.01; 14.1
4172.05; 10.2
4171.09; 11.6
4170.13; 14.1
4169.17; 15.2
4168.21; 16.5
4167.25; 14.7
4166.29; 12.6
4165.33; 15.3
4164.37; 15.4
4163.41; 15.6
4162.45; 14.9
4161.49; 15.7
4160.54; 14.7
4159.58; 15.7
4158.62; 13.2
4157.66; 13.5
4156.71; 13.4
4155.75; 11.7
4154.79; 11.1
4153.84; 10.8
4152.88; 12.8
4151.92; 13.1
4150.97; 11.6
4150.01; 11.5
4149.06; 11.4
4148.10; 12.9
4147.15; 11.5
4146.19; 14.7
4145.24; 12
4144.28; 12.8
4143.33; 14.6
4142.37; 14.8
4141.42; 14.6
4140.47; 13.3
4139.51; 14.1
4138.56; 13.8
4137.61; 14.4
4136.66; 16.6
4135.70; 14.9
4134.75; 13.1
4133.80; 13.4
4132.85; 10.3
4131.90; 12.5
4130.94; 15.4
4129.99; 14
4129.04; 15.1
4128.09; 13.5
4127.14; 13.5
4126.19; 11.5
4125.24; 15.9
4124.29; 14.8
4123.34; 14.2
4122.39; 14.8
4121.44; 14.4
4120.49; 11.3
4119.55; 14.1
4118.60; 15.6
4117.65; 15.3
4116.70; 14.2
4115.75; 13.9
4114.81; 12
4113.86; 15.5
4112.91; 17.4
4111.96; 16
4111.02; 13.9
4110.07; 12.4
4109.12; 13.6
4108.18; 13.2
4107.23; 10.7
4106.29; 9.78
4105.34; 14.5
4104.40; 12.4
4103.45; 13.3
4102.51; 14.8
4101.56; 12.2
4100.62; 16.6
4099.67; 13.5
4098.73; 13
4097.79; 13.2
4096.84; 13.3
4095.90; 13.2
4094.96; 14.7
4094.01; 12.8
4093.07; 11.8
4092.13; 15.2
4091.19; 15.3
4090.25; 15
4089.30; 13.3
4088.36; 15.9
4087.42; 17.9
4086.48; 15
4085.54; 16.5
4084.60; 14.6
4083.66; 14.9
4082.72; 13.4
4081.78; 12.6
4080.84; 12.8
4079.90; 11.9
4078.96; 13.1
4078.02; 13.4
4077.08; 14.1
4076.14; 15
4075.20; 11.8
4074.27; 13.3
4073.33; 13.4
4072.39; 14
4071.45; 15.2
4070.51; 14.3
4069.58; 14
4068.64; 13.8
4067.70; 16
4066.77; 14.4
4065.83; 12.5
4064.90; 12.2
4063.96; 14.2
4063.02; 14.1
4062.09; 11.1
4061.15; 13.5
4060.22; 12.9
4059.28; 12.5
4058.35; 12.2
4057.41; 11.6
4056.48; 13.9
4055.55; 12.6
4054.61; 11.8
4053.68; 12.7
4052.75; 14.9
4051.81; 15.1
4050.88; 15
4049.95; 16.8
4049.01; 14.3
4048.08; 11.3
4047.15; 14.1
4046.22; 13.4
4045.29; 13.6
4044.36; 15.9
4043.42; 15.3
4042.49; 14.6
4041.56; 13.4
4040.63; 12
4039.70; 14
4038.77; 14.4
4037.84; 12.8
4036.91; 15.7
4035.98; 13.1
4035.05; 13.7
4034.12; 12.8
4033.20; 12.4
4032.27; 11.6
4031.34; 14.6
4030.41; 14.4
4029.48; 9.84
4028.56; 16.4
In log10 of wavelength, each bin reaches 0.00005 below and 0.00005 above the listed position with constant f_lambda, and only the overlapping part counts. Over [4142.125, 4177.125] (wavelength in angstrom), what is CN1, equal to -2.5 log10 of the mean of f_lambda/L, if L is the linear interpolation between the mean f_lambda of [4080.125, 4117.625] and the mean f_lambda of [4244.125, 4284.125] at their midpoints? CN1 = 0.09 mag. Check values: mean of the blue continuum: 14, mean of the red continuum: 15.6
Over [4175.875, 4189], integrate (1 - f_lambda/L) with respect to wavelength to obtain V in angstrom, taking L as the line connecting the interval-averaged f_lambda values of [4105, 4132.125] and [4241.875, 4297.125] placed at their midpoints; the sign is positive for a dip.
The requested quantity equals 0.4 angstrom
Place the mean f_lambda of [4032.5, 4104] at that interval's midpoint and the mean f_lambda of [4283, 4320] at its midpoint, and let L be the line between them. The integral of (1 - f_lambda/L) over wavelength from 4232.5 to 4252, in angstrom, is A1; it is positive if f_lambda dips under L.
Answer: -3.8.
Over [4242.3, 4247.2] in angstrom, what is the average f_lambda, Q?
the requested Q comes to 16.7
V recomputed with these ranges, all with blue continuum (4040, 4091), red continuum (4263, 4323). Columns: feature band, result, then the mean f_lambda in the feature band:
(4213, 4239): -1.3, 14.9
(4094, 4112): 0.8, 13.3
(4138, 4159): 1.7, 12.9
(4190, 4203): 0.3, 13.8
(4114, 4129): 0.0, 14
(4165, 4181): 0.4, 13.8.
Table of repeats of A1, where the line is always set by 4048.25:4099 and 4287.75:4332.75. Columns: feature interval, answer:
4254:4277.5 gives -1.7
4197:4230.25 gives -1.2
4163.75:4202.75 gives 0.5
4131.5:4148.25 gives 0.4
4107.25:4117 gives -0.1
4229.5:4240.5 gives -1.1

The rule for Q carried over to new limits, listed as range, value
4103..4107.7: 12.1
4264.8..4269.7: 16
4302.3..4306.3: 9.94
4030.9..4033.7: 12.9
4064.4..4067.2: 13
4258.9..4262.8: 15.4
